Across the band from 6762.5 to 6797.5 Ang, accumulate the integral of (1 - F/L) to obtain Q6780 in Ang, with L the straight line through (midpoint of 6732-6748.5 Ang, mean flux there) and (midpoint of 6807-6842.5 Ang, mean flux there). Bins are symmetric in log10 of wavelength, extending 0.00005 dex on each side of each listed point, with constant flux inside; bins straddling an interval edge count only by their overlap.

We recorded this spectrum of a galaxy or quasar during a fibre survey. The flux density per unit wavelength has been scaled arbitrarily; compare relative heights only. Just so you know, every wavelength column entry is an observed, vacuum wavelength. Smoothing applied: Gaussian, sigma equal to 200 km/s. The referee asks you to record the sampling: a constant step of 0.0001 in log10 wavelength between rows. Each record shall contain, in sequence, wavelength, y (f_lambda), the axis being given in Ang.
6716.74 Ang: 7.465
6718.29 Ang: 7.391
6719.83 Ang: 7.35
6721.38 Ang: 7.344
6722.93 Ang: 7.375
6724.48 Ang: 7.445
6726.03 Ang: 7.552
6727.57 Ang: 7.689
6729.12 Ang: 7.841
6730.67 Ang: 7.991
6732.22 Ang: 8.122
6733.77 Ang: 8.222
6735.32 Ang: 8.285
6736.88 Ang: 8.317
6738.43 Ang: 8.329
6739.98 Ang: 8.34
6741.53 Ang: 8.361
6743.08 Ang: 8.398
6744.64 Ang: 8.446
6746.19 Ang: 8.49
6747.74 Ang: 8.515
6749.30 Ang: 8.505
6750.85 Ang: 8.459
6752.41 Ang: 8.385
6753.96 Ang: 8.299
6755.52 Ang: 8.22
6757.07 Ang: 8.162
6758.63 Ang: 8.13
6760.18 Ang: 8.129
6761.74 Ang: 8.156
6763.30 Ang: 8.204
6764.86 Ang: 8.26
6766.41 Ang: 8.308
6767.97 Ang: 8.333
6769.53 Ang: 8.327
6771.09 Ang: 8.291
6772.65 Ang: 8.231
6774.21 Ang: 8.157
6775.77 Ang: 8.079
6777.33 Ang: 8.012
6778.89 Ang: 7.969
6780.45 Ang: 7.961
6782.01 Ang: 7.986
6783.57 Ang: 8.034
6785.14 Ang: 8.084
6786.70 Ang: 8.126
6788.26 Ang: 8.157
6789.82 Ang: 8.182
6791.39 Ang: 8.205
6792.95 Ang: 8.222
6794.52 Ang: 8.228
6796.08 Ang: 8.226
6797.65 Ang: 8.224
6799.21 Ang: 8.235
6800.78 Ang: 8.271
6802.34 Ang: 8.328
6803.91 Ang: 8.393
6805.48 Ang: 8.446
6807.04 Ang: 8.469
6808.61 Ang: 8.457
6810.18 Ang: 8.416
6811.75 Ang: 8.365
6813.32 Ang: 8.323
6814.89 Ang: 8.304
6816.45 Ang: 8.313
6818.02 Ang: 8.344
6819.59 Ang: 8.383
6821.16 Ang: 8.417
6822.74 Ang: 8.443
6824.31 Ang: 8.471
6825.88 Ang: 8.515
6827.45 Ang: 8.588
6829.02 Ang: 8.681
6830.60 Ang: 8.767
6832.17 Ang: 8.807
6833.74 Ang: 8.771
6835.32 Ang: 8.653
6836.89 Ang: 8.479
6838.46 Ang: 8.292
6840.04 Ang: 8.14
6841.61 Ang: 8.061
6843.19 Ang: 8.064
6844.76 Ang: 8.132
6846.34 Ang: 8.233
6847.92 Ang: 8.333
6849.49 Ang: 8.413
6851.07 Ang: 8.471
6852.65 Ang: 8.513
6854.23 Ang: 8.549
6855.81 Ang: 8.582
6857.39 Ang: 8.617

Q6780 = 0.99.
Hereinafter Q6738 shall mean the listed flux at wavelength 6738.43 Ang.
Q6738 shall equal 8.329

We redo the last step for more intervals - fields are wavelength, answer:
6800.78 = 8.271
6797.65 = 8.224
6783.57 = 8.034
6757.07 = 8.162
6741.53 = 8.361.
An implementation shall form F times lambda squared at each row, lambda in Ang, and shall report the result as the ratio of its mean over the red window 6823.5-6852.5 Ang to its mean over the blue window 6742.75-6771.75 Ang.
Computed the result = 1.0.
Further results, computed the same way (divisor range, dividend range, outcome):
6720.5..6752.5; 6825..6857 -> 1.08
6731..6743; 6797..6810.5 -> 1.03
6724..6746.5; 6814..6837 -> 1.08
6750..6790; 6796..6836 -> 1.05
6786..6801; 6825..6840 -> 1.06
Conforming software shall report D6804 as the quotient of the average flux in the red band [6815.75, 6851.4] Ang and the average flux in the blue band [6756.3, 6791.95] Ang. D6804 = 1.03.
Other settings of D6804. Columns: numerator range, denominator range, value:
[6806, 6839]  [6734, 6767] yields 1.02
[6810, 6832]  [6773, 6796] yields 1.04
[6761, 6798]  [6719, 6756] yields 1.01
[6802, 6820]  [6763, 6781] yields 1.02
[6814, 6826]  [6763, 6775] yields 1.02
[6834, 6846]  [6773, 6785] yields 1.03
